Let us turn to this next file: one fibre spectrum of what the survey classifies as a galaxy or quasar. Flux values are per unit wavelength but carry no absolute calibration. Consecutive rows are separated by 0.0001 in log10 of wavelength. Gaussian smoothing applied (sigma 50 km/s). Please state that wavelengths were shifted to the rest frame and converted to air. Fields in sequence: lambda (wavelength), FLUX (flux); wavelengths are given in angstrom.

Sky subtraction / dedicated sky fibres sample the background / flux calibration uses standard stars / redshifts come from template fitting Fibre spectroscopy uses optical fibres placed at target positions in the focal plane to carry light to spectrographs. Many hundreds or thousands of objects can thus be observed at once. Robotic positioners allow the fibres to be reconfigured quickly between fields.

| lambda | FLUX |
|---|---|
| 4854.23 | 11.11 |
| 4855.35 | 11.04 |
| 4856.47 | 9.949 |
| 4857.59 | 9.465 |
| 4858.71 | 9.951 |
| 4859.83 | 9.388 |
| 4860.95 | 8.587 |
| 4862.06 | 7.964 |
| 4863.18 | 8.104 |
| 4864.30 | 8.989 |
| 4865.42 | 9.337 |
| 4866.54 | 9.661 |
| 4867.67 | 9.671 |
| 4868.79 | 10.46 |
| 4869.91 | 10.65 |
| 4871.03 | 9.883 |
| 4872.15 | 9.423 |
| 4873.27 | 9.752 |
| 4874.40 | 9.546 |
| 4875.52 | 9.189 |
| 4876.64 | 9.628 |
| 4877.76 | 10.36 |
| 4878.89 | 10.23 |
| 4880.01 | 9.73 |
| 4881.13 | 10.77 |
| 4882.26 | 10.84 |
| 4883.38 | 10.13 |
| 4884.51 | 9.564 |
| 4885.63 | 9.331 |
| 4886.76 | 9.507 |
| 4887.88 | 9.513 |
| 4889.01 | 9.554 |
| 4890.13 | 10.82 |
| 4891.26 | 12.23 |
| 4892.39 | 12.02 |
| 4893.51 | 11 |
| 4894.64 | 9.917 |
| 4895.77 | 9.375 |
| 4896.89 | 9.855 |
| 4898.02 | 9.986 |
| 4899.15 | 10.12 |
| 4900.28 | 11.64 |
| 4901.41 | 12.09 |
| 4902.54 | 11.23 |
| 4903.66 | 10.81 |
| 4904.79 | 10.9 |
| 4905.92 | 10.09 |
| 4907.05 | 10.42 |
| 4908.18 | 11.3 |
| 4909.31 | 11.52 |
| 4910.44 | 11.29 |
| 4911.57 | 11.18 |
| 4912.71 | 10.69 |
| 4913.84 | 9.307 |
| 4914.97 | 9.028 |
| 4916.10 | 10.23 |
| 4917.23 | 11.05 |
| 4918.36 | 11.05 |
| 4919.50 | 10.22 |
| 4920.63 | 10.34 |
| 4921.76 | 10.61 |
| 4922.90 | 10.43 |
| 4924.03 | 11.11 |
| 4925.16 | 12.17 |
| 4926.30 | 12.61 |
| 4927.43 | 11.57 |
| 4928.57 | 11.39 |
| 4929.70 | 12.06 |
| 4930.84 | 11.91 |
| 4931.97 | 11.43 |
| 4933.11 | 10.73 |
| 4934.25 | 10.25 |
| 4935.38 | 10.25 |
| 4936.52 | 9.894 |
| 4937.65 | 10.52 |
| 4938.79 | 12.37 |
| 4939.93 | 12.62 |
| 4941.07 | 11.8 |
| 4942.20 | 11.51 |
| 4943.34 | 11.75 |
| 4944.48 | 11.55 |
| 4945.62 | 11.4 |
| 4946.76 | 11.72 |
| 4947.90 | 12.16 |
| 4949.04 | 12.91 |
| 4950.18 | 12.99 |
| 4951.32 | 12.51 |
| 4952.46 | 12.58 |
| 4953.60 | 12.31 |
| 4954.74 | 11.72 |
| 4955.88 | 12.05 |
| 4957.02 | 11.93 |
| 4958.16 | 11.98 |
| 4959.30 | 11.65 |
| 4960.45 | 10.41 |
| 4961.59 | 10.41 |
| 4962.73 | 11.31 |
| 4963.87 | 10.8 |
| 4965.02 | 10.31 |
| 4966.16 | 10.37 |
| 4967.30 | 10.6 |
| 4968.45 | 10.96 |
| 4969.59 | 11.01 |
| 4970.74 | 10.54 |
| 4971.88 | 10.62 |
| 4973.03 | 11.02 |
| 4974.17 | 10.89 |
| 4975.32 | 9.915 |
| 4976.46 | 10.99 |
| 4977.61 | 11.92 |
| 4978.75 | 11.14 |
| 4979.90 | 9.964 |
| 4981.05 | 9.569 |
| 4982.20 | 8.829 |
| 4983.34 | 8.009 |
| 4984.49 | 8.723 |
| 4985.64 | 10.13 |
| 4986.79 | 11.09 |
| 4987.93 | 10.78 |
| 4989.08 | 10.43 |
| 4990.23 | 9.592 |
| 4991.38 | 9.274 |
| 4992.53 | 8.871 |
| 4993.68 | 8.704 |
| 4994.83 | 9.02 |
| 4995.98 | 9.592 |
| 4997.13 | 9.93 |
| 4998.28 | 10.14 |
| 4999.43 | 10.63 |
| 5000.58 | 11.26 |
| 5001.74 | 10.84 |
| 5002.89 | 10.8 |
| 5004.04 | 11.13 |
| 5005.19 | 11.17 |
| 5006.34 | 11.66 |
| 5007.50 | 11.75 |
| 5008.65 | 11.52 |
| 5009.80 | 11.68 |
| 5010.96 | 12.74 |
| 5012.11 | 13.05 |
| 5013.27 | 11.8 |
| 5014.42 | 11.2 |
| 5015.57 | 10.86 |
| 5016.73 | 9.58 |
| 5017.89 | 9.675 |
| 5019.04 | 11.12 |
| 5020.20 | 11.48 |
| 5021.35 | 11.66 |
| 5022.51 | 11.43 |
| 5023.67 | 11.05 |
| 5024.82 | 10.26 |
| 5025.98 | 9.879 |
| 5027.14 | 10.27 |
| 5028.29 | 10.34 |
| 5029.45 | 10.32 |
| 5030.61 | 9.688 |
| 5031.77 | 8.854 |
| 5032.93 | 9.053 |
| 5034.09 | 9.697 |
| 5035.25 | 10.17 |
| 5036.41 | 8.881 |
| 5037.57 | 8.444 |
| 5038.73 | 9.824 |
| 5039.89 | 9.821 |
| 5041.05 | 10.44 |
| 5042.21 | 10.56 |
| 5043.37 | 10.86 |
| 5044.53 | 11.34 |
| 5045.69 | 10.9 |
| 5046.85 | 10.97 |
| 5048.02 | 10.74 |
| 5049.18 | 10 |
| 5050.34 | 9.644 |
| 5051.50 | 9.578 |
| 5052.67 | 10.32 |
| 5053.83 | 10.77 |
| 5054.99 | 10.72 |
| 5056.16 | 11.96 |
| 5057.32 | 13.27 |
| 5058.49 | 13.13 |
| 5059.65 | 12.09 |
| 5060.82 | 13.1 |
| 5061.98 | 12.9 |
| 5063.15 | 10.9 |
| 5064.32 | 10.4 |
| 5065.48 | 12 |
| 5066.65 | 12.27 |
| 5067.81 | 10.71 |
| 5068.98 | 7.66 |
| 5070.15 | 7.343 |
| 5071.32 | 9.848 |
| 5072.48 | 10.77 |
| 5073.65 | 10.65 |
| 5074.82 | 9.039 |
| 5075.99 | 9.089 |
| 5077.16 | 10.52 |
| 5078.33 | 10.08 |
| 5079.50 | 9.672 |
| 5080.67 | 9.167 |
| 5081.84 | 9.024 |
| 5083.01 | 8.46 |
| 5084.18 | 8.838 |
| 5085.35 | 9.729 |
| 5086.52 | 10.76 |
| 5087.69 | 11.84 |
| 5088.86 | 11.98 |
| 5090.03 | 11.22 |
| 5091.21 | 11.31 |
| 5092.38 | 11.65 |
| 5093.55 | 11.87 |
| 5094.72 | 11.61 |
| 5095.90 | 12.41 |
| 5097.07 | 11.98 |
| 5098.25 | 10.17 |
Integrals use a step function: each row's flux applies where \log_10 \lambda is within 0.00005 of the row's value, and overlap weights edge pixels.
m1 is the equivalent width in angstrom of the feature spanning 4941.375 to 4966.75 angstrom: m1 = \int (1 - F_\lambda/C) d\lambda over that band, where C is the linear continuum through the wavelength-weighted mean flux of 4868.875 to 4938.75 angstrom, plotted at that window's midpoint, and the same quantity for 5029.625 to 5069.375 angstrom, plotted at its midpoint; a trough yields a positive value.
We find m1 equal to -2.5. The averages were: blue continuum 10.6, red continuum 10.6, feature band 11.7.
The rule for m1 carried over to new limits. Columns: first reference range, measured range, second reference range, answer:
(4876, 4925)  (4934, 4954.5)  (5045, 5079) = -2.30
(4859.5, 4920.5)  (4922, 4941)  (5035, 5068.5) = -1.77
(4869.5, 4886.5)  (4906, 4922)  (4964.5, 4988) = -0.79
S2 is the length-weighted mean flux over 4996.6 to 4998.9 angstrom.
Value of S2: 10.1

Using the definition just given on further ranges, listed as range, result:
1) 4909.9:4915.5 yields 10.3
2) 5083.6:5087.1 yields 9.78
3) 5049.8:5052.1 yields 9.6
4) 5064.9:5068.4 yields 11.7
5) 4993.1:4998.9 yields 9.49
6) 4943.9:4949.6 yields 11.9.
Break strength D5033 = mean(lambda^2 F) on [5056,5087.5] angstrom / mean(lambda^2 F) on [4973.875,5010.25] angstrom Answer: 1.05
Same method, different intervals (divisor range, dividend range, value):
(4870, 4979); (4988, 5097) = 1.02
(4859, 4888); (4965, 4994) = 1.10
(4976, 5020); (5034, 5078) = 1.03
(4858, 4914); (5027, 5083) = 1.09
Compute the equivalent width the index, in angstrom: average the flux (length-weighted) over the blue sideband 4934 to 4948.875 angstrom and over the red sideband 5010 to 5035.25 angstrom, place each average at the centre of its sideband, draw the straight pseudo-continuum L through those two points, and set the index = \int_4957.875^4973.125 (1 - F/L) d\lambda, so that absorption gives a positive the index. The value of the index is 0.5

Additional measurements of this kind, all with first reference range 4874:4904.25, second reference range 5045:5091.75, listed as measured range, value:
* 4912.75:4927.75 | -0.51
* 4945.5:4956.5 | -1.94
